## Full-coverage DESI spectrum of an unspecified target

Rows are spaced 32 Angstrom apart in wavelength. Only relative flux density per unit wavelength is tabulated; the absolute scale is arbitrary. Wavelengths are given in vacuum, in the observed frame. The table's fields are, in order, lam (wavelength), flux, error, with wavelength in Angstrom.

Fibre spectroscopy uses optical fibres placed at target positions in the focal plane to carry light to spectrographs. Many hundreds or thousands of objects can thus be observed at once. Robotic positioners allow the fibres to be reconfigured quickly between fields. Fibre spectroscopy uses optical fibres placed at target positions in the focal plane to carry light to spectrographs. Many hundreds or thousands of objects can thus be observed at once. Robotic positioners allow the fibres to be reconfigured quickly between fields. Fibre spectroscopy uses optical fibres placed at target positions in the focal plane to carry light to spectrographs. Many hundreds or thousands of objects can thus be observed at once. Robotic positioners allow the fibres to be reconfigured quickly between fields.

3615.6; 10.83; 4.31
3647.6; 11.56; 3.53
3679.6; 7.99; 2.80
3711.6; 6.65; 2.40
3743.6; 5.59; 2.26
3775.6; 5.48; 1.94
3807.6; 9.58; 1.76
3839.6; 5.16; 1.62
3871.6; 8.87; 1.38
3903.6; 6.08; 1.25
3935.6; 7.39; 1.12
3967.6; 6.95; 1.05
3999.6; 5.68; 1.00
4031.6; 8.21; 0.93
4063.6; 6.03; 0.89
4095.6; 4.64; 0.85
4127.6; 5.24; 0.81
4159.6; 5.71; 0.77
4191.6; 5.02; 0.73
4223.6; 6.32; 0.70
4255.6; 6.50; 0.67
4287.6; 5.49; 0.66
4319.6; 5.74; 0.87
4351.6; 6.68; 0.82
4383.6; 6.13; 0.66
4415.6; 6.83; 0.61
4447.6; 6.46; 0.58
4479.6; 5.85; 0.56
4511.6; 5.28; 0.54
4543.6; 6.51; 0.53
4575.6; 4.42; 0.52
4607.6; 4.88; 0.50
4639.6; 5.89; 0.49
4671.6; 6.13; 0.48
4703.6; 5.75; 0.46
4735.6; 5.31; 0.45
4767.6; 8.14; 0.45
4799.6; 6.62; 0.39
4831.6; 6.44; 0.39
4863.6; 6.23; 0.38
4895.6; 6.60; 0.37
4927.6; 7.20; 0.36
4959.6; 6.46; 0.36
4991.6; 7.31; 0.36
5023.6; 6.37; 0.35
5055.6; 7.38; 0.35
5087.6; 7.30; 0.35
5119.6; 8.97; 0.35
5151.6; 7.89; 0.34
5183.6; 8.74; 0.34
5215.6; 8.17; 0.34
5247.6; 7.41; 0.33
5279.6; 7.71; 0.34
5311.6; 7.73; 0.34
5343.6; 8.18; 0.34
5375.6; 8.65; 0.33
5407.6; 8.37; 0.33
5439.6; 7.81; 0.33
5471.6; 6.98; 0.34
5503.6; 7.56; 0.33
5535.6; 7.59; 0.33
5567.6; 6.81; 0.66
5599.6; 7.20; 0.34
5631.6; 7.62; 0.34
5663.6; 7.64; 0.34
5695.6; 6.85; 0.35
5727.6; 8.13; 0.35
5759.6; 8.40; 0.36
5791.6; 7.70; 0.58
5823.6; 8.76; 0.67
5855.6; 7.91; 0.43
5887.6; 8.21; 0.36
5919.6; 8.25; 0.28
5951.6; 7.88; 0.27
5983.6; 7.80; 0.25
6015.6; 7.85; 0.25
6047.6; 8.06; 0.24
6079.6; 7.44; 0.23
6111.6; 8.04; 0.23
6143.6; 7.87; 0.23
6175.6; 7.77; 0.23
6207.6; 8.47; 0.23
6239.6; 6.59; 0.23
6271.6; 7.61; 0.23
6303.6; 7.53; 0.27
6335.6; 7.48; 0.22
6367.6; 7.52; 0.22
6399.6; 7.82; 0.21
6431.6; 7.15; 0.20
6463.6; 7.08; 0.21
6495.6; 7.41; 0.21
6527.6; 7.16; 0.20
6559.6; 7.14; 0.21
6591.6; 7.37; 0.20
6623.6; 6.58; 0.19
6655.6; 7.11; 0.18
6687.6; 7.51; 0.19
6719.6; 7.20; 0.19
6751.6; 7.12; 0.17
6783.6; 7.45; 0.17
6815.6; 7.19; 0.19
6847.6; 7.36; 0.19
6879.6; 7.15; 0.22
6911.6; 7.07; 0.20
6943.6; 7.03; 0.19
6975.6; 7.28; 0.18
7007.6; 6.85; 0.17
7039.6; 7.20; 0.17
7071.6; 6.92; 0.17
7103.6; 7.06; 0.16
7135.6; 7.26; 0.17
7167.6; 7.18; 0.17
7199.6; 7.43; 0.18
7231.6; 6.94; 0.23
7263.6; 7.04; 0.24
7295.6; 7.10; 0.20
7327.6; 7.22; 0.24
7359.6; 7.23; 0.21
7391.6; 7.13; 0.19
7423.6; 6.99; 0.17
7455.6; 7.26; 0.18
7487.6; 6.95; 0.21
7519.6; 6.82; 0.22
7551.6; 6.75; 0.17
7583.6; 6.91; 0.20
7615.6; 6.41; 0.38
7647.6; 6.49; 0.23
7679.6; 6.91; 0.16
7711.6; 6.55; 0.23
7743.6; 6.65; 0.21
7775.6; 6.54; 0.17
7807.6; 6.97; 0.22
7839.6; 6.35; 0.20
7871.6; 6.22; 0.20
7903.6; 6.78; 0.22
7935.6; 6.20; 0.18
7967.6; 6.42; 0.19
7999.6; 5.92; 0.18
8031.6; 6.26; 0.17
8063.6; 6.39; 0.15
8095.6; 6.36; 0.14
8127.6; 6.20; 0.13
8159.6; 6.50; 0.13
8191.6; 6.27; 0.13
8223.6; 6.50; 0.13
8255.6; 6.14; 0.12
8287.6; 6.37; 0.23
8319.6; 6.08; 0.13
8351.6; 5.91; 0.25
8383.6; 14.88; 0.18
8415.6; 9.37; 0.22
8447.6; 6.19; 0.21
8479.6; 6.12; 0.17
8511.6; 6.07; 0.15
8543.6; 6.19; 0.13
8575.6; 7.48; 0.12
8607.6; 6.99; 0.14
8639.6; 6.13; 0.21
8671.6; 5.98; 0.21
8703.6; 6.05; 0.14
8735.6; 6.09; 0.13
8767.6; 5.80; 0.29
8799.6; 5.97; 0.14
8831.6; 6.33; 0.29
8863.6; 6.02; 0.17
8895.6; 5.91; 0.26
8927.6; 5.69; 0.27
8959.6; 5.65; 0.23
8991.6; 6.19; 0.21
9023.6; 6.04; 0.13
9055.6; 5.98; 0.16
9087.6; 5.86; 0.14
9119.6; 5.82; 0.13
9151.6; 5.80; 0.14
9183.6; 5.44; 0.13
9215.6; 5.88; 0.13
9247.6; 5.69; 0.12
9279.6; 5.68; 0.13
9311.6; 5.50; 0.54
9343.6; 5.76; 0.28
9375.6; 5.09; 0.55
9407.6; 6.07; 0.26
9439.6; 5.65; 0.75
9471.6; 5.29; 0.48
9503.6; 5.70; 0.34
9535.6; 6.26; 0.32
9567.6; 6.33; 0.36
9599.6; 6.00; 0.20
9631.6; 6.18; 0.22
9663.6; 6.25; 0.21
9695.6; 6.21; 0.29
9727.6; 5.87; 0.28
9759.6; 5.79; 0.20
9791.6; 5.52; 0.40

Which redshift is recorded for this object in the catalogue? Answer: 0.278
